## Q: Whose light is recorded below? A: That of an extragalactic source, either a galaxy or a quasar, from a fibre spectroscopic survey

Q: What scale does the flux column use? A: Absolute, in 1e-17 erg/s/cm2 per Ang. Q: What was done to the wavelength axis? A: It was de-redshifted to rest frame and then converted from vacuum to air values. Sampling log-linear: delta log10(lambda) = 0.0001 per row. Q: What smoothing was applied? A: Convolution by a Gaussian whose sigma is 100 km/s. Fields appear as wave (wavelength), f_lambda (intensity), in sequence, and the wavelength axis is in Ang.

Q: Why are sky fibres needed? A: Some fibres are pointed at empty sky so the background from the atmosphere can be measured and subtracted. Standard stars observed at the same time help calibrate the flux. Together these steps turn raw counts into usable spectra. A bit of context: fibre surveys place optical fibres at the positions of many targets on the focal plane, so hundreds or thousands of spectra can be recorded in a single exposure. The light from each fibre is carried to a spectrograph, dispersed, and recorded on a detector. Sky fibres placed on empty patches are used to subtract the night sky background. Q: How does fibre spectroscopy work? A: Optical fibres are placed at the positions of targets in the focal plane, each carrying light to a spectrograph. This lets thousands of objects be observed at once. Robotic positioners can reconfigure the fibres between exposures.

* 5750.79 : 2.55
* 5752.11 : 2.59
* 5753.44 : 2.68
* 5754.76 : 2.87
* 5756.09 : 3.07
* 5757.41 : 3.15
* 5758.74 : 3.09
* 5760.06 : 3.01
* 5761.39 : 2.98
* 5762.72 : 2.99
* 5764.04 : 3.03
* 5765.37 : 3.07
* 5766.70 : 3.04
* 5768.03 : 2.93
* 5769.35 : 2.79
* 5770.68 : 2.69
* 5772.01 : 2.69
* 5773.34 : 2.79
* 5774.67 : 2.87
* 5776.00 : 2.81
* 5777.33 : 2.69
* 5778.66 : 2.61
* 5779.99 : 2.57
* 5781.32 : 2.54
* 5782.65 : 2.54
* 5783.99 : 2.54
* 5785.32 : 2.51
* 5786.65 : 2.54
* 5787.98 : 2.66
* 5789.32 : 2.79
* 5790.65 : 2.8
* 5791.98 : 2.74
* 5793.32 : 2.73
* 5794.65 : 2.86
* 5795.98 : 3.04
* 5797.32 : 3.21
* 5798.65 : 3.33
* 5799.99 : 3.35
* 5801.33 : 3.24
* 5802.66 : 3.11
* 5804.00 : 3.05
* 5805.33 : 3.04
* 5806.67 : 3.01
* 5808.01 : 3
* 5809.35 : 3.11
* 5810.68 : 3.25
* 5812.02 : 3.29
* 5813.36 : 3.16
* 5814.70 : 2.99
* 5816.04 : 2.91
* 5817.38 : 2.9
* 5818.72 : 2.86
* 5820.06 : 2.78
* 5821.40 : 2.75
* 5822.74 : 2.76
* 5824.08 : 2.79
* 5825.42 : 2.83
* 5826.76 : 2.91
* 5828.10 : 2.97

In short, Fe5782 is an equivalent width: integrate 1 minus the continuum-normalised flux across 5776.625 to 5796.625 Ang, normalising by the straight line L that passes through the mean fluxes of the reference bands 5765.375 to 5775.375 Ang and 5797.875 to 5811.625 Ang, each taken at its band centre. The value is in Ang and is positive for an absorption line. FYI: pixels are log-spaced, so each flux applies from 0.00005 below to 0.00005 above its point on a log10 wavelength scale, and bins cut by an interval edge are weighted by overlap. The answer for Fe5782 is 2.1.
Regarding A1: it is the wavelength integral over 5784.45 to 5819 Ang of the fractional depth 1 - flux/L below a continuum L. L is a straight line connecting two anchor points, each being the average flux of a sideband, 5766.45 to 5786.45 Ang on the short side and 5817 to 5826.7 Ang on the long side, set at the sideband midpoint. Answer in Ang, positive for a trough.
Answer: -2.7 Ang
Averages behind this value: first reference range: 2.7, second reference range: 2.81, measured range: 2.98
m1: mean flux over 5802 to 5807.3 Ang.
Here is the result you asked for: 3.05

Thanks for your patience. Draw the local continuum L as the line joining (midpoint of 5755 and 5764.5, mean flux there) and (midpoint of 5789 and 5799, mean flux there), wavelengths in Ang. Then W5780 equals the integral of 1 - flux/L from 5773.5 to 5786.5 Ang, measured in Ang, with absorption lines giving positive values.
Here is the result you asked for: 1.5 Ang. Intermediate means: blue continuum 3.04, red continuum 2.93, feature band 2.63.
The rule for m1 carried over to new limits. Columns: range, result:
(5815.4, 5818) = 2.9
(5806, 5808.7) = 3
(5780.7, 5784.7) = 2.54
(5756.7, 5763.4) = 3.05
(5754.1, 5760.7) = 3.04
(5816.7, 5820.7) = 2.85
